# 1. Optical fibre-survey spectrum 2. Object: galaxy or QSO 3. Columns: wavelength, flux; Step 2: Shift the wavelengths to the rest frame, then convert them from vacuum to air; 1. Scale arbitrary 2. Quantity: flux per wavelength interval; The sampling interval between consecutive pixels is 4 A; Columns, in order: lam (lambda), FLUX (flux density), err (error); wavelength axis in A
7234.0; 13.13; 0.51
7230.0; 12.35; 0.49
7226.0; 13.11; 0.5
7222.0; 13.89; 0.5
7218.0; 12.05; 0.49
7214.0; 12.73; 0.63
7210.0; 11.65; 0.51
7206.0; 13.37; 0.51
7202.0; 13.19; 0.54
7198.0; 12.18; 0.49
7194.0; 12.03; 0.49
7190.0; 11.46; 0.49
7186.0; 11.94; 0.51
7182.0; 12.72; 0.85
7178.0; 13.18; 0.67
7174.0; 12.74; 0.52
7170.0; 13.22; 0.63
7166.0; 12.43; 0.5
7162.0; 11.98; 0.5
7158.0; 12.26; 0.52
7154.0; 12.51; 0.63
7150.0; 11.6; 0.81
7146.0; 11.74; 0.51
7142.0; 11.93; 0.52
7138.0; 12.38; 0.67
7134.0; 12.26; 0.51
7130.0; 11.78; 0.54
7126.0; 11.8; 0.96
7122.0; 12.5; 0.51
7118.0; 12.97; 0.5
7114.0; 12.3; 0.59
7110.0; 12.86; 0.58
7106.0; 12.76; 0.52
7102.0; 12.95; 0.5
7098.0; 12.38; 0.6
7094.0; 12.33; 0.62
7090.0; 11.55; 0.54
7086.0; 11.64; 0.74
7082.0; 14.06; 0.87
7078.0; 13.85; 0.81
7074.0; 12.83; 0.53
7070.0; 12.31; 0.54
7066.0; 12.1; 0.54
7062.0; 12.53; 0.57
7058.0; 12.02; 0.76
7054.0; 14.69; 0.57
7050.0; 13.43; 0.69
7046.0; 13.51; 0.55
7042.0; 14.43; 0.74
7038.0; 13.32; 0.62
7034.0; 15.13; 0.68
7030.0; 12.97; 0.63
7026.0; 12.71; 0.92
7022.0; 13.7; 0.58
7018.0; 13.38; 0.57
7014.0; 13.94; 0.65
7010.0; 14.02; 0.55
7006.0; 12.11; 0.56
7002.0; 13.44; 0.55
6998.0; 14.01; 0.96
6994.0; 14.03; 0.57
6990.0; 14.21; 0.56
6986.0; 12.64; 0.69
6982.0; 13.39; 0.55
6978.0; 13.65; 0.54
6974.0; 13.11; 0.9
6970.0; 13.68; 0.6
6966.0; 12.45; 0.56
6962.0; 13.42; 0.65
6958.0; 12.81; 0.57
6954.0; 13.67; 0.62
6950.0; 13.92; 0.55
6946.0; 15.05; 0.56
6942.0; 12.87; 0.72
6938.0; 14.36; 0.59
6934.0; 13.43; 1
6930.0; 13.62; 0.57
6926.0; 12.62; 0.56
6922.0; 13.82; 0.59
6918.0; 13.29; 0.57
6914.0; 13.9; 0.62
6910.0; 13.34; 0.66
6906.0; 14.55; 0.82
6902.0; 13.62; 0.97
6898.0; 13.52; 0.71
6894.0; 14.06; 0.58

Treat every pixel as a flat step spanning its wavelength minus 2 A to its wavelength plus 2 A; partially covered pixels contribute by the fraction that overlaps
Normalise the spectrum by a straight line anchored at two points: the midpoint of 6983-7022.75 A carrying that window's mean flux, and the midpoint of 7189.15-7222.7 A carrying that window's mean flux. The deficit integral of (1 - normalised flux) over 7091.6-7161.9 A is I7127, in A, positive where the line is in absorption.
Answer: 3.27 A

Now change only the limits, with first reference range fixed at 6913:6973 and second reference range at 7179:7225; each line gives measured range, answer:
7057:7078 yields 0.8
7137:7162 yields 1.3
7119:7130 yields 0.6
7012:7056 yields -2.0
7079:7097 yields 0.7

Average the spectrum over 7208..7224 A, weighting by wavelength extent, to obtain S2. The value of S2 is 12.6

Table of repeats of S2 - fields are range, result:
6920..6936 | 13.4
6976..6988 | 13.2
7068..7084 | 13.3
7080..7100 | 12.4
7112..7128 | 12.4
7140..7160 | 12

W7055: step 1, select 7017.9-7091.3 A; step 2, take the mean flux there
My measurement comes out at 13.2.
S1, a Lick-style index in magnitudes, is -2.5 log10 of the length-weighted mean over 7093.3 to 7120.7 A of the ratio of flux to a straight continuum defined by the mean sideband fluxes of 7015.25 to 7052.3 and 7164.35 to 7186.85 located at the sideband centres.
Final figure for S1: 0.04 mag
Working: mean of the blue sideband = 13.6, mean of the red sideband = 12.7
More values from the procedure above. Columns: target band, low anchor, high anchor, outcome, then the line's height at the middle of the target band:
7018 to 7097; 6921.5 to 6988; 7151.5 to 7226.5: -0.01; 13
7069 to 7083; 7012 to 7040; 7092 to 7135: -0.03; 12.9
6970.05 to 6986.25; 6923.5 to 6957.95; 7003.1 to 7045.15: 0.02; 13.6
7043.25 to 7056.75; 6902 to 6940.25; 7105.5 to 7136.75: -0.08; 12.8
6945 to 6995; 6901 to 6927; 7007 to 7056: 0.01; 13.7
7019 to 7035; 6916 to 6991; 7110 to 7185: -0.04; 13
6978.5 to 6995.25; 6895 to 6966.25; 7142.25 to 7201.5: -0.02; 13.3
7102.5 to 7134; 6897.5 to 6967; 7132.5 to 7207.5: 0.02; 12.6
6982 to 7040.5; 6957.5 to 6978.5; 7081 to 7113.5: -0.05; 13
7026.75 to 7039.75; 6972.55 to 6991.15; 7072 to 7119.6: -0.05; 13.1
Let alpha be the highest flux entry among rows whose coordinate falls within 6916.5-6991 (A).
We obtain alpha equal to 15.05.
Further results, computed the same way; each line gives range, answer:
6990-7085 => 15.13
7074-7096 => 14.06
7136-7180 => 13.22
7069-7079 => 13.85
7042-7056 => 14.69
